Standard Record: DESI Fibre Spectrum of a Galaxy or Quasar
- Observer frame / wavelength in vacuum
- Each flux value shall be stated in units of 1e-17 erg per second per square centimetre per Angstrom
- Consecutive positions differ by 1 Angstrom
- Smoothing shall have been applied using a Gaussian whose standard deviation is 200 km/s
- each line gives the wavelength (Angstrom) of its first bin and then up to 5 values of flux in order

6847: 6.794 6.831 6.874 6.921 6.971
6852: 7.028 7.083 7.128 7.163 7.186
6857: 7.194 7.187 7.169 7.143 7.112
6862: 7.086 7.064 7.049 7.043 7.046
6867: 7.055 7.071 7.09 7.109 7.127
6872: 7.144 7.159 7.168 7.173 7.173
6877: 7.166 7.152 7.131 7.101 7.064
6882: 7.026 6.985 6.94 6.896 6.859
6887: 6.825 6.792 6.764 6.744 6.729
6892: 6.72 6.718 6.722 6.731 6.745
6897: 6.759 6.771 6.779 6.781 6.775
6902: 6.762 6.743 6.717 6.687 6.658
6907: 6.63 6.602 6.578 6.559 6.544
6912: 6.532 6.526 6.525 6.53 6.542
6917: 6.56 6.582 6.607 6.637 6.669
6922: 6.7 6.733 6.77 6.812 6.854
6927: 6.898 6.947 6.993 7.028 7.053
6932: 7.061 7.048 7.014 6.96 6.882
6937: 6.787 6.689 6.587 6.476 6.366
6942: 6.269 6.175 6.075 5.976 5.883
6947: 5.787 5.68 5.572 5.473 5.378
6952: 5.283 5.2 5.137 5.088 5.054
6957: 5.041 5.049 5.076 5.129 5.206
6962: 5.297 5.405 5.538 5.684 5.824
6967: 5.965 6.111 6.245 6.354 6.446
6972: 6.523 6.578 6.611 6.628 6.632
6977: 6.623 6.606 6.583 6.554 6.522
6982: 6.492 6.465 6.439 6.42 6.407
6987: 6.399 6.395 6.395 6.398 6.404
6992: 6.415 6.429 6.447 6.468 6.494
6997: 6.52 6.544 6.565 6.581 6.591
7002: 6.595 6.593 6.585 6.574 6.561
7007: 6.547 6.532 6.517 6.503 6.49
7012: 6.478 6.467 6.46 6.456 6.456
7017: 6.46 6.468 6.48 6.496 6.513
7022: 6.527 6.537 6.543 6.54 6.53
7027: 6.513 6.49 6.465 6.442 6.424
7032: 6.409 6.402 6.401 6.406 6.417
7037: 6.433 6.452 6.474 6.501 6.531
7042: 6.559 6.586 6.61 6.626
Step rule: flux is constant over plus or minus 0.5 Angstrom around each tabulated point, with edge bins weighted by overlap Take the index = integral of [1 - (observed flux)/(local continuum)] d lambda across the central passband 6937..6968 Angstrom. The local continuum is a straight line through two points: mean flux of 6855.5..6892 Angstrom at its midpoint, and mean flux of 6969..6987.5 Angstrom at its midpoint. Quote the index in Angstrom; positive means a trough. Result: 4.5 Angstrom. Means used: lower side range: 7.04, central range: 5.67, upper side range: 6.51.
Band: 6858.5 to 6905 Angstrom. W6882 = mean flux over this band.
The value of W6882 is 6.95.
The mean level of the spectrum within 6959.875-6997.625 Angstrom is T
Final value 6.28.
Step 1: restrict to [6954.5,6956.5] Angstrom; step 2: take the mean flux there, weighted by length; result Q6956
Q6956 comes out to 5.07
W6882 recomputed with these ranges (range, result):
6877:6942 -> 6.77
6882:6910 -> 6.76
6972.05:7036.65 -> 6.5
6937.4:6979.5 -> 5.89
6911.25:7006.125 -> 6.3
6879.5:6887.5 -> 6.96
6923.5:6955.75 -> 6.31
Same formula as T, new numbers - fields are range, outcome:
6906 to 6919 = 6.56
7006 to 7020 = 6.49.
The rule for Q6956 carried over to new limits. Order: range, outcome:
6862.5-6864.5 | 7.06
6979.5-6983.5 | 6.51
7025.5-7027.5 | 6.52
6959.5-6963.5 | 5.26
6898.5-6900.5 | 6.78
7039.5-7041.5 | 6.52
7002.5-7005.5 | 6.58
